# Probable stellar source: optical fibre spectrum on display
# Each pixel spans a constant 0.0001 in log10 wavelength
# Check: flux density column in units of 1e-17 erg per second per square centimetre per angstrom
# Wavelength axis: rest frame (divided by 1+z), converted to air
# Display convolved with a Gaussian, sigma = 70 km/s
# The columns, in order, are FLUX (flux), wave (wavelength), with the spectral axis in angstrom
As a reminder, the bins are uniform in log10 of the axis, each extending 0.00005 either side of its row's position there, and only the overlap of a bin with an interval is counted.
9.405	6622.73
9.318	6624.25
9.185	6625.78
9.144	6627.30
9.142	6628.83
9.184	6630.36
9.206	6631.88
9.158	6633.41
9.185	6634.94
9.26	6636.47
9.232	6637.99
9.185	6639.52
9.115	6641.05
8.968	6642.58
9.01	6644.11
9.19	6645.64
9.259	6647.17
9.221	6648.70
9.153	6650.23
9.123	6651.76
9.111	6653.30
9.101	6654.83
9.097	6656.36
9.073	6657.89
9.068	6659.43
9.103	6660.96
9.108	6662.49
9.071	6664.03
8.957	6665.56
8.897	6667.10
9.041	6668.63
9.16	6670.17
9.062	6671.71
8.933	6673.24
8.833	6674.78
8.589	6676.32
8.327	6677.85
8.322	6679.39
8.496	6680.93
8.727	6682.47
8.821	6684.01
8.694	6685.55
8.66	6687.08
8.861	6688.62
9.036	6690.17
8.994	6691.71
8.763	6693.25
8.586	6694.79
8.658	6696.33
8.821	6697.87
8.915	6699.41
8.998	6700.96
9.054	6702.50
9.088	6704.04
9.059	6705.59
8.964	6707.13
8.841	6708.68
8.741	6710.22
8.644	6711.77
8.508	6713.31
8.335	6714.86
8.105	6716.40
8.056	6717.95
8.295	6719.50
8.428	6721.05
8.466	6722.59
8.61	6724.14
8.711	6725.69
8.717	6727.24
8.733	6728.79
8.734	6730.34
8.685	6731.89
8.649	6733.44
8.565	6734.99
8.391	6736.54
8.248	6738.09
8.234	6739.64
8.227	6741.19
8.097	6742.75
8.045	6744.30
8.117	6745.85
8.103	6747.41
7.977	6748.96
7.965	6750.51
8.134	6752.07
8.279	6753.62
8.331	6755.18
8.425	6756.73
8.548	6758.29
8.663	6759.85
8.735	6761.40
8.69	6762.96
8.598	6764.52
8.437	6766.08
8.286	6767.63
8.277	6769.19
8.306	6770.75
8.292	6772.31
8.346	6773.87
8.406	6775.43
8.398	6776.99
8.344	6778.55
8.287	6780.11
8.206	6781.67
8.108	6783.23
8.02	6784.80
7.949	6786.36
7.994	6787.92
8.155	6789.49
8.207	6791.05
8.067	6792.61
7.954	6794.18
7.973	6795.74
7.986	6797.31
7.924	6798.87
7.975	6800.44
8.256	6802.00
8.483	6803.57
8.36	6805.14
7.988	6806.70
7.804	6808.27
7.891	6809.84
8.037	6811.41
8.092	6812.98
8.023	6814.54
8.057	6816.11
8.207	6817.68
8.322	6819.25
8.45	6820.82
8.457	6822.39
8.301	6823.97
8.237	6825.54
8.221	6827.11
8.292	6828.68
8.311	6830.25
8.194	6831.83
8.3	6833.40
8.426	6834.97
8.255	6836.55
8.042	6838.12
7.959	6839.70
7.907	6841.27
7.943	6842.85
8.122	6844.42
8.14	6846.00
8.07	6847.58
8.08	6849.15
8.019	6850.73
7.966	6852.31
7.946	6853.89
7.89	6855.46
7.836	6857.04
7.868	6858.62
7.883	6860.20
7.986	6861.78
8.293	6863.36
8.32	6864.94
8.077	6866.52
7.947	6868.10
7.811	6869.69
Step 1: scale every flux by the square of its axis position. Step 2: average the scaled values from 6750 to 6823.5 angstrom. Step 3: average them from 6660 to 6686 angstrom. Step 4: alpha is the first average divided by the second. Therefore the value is 1.0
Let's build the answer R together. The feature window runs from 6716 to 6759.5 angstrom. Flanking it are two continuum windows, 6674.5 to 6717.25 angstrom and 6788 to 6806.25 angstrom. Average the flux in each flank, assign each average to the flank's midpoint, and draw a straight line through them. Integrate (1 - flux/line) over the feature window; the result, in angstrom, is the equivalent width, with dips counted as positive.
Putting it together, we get 0.6 angstrom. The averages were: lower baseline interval 8.73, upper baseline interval 8.12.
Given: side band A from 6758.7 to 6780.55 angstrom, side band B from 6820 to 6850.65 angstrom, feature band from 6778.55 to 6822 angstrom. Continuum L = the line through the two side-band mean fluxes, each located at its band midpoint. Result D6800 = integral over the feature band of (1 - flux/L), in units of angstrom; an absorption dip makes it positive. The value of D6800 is 1.1 angstrom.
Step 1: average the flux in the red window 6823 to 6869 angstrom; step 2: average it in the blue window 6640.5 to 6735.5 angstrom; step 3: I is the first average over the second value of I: 0.9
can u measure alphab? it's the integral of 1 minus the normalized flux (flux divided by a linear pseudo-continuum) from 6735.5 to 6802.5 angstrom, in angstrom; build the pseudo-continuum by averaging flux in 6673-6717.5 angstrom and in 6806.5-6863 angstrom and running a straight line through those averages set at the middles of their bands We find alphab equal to 1.3 angstrom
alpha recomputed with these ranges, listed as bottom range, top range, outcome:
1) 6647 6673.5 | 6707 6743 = 0.95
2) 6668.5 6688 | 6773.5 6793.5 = 0.97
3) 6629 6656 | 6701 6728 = 0.96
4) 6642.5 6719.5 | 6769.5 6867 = 0.96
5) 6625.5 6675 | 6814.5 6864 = 0.94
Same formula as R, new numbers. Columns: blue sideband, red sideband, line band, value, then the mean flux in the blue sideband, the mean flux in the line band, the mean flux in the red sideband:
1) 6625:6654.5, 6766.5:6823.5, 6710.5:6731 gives 0.3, 9.16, 8.49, 8.17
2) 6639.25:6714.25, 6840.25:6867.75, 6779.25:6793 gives 0.4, 8.91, 8.11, 8.02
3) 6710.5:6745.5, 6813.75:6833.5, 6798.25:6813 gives 0.4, 8.43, 8.08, 8.26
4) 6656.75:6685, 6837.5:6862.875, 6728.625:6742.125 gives 0.1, 8.87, 8.48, 7.98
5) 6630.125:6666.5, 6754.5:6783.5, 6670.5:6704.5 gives 0.4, 9.13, 8.79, 8.41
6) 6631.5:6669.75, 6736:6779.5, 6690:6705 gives -0.2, 9.11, 8.89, 8.32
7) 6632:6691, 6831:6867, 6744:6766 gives 0.5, 8.98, 8.34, 8.07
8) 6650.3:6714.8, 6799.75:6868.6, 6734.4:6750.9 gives 0.8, 8.87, 8.18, 8.12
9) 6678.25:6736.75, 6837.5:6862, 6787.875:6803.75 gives 0.3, 8.68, 8.08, 7.98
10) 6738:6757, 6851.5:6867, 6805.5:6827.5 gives -0.2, 8.16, 8.15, 8.01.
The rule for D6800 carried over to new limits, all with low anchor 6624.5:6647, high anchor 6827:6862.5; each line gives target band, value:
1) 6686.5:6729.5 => 0.4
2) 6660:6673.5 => -0.1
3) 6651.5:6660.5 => 0.0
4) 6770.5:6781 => 0.1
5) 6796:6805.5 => 0.2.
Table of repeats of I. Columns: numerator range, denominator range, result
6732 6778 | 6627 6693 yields 0.93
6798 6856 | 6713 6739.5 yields 0.96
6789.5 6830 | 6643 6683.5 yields 0.91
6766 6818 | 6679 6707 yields 0.92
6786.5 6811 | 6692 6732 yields 0.93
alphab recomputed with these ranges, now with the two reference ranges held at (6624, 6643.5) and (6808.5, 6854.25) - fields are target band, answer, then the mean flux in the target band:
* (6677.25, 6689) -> 0.4 angstrom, 8.61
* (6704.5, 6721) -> 0.4 angstrom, 8.55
